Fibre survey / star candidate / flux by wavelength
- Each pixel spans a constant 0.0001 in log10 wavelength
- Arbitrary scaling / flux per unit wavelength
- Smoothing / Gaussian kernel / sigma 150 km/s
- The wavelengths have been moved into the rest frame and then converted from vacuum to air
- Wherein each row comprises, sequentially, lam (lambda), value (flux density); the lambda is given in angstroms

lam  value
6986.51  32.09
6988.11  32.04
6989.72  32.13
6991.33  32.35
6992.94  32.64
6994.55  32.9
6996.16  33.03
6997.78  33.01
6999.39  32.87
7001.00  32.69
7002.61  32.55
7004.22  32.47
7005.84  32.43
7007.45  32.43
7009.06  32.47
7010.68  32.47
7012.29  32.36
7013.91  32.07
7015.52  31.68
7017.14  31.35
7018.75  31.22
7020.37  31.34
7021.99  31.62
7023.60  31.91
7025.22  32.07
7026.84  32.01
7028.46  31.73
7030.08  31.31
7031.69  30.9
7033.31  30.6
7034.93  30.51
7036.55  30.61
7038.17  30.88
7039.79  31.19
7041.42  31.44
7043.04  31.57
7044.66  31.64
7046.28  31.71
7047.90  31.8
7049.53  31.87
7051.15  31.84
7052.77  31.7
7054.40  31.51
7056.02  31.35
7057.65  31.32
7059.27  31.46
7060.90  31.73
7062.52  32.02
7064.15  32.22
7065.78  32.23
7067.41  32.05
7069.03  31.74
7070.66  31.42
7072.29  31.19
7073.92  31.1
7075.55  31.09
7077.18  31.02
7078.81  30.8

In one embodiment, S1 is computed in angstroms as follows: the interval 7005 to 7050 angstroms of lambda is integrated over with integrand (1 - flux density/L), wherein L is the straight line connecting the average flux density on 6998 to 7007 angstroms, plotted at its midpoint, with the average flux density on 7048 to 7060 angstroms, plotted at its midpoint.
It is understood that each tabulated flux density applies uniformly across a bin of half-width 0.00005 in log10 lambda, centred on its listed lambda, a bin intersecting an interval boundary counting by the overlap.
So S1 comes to 0.7 angstroms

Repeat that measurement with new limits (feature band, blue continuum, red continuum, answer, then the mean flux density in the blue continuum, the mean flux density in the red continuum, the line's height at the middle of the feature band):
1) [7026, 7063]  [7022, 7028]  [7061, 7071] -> 0.6 angstroms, 31.9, 32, 31.9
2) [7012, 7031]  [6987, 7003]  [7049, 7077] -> 0.3 angstroms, 32.6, 31.6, 32.2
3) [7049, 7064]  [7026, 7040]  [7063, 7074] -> -0.1 angstroms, 31.1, 31.7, 31.5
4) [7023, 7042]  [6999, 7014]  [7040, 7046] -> 0.3 angstroms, 32.5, 31.5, 31.8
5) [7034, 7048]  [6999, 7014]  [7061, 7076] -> 0.4 angstroms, 32.5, 31.7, 32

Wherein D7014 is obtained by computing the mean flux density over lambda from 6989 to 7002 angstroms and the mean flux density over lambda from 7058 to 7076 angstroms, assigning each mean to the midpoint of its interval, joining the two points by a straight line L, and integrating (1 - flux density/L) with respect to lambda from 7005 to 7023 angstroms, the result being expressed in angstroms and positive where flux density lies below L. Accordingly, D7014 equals 0.27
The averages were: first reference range 32.7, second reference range 31.7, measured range 31.9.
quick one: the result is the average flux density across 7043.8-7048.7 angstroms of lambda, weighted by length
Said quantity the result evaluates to 31.8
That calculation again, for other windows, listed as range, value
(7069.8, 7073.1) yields 31.3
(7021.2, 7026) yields 31.9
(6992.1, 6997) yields 32.8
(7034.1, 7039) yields 30.7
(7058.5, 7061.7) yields 31.6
